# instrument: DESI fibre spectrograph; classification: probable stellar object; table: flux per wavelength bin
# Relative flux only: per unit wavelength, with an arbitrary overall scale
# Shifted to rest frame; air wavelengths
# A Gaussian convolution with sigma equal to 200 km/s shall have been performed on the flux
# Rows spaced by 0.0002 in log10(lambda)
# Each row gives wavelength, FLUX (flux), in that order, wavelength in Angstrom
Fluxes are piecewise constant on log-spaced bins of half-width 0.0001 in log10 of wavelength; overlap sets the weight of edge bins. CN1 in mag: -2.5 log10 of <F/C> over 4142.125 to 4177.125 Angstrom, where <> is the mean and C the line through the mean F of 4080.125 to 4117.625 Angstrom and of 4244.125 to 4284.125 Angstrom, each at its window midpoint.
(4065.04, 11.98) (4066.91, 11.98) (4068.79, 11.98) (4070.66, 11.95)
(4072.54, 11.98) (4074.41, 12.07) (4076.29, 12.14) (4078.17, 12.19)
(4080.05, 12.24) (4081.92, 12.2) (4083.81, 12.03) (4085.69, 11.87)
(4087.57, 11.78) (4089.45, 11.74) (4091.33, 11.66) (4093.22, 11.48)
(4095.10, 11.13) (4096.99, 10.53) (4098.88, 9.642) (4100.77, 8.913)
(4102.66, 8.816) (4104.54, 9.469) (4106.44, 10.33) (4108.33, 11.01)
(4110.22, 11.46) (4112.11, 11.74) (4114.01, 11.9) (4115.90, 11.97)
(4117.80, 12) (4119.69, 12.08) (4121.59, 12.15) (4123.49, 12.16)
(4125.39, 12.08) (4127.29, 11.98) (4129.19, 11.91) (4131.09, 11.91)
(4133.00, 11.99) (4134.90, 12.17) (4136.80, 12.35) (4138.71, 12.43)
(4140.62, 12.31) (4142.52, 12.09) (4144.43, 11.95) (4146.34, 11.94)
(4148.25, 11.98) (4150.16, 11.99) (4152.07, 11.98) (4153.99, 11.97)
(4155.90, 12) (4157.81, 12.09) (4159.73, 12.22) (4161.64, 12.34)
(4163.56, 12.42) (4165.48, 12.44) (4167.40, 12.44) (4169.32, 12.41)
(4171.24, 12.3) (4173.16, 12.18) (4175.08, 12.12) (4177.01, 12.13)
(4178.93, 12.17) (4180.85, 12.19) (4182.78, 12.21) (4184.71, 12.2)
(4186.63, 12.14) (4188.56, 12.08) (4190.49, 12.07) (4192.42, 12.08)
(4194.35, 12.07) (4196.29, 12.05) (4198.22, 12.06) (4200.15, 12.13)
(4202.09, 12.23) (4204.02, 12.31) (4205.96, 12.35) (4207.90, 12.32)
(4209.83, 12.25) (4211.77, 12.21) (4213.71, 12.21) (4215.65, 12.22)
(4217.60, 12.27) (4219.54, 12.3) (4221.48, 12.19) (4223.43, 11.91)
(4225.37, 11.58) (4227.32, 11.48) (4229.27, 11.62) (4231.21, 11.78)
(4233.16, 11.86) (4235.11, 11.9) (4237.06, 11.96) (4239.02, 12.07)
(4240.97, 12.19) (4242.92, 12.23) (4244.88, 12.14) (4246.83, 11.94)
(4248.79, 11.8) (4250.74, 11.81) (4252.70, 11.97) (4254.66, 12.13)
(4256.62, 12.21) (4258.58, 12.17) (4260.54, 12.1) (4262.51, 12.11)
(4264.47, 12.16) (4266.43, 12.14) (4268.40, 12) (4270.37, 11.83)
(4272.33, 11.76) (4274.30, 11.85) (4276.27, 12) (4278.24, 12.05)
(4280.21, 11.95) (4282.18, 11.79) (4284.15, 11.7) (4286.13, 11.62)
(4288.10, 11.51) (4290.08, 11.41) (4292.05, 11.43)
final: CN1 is -0.07 mag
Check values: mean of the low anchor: 11.1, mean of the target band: 12.2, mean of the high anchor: 12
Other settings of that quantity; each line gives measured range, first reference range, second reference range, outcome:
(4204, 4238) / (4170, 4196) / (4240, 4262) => 0.01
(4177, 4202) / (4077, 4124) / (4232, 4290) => -0.04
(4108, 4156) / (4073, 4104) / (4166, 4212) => -0.03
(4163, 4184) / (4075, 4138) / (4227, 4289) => -0.05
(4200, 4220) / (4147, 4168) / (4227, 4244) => -0.02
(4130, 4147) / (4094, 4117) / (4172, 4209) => -0.09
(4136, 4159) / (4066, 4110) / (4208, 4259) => -0.05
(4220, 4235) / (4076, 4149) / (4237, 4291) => 0.01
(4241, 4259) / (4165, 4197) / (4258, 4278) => 0.00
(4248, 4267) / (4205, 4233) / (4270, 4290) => -0.02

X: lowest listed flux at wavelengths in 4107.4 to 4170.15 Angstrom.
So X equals 11.01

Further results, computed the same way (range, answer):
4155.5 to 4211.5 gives 12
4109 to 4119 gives 11.46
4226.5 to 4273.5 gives 11.48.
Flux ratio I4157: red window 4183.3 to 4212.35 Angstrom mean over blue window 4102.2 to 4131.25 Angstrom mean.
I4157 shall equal 1.1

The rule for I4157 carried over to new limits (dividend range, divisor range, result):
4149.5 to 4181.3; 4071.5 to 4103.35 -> 1.08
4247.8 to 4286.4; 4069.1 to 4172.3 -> 1.02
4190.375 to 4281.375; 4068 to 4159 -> 1.03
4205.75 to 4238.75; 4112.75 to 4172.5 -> 0.99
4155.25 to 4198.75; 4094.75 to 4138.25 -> 1.08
